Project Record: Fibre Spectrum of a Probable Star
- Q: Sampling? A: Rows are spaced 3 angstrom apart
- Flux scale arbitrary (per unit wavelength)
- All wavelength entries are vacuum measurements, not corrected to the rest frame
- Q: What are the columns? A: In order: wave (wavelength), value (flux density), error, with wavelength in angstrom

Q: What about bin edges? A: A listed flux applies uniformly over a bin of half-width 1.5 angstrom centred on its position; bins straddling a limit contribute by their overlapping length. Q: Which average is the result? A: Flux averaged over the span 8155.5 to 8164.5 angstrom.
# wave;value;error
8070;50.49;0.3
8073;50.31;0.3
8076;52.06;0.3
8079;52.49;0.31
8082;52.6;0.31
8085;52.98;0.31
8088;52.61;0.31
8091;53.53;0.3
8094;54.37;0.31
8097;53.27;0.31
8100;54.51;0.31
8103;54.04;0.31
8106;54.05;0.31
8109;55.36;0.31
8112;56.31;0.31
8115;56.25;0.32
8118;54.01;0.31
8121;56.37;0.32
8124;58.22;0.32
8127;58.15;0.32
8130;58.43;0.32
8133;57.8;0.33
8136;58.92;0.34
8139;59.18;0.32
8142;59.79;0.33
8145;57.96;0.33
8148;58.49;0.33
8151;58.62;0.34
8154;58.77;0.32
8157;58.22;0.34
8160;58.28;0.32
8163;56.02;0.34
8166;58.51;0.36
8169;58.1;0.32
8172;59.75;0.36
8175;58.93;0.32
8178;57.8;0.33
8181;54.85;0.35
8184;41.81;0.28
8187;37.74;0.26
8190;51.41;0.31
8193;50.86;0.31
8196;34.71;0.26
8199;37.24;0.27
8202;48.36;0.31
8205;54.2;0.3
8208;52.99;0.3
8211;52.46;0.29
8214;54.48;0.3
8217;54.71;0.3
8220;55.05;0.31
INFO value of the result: 57.5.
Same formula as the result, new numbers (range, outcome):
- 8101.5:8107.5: 54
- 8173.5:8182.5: 57.2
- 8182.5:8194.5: 45.5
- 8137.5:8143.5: 59.5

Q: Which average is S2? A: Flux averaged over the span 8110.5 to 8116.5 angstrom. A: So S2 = 56.3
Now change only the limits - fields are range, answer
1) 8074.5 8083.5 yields 52.4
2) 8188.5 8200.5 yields 43.6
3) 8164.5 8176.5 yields 58.8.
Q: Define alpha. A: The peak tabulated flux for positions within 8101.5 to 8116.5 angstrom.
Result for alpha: 56.31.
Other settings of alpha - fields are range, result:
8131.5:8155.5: 59.79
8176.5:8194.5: 57.8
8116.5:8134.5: 58.43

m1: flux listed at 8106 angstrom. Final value 54.05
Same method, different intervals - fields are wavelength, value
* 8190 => 51.41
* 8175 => 58.93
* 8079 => 52.49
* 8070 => 50.49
